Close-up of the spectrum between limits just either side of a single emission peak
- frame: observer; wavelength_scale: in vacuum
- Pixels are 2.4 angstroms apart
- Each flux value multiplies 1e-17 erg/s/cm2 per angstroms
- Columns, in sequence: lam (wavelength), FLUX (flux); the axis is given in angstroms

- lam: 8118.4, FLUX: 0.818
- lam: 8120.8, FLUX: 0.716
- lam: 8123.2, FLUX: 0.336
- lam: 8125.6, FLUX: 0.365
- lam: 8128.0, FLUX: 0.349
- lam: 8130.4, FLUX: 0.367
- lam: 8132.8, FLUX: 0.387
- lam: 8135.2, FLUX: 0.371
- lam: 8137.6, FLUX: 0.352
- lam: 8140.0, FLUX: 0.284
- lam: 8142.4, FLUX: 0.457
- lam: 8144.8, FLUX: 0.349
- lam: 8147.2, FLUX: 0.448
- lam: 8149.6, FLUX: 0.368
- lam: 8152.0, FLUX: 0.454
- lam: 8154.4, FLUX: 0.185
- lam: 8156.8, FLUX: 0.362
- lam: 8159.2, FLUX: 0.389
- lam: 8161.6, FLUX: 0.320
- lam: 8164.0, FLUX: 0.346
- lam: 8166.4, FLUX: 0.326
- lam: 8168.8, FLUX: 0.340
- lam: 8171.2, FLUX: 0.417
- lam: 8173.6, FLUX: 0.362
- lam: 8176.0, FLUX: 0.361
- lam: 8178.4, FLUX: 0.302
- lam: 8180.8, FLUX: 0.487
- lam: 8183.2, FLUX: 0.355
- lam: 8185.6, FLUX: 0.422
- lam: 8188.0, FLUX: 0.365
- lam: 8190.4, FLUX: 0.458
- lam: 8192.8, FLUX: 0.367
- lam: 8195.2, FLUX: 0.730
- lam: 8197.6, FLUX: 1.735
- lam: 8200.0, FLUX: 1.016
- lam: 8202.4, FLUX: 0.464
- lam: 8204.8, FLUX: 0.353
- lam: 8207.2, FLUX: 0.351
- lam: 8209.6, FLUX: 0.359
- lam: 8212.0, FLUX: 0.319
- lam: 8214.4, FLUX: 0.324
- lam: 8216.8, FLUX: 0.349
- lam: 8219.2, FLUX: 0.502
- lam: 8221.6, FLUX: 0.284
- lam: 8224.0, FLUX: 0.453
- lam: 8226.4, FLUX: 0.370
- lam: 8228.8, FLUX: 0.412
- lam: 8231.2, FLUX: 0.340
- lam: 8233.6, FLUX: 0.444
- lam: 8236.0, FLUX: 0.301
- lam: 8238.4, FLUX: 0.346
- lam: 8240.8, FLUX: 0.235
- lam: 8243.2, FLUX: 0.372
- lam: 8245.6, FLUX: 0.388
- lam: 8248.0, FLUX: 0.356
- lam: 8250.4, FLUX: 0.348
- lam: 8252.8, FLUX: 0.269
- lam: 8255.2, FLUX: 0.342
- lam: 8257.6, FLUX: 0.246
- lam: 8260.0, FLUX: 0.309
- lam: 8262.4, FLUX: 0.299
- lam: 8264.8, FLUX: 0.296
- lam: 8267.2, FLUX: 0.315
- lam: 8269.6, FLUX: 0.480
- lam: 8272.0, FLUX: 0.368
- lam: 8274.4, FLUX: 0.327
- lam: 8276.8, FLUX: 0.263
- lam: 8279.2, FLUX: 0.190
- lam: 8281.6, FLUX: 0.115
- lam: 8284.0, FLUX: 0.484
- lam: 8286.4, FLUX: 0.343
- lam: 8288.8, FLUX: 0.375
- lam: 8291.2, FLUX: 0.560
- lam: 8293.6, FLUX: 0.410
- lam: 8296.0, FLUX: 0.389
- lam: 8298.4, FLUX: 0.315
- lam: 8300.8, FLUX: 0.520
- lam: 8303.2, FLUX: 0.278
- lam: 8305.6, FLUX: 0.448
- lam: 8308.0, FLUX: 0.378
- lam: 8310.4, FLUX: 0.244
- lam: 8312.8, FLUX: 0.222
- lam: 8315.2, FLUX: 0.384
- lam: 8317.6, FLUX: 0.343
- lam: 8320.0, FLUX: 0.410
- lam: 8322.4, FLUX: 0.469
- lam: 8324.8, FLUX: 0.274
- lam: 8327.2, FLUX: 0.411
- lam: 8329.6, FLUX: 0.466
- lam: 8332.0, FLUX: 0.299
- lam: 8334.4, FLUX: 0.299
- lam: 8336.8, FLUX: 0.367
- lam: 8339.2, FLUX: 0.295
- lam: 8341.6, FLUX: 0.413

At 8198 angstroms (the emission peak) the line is [O III]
